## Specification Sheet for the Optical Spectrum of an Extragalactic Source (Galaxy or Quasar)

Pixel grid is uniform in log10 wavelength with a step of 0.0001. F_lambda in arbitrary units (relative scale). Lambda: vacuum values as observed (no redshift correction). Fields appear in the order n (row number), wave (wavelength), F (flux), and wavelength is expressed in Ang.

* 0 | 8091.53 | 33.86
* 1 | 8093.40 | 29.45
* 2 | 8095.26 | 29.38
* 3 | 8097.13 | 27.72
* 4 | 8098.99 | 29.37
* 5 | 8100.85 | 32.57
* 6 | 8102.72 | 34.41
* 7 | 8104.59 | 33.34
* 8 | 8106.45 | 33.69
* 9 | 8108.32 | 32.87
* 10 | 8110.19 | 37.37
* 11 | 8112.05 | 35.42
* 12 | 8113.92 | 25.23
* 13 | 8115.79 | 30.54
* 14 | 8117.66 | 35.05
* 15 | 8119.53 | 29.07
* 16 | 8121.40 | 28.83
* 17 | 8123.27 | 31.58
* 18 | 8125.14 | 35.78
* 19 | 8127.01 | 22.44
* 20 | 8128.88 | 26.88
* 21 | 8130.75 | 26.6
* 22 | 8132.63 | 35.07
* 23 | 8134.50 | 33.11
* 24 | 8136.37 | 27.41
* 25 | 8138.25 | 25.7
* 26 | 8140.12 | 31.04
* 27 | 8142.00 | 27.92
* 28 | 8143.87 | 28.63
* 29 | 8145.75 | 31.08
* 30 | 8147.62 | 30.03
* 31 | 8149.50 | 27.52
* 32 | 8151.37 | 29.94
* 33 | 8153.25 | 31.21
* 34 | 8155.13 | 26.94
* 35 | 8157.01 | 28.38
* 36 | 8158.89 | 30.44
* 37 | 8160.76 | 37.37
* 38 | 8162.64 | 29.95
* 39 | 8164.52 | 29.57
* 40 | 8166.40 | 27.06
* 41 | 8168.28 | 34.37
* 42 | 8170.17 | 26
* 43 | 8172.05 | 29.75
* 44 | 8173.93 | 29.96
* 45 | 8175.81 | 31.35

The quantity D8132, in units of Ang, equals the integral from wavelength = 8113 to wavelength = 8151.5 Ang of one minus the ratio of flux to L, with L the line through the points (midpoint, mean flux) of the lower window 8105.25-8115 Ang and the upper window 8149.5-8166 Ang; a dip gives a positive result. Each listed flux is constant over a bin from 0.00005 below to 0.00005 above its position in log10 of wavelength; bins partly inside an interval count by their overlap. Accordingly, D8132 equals 2.62 Ang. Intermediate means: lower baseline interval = 32.9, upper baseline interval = 30.2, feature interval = 29.5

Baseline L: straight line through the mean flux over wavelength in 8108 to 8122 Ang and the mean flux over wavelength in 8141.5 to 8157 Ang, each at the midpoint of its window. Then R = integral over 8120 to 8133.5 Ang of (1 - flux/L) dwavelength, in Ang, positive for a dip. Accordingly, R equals 0.6 Ang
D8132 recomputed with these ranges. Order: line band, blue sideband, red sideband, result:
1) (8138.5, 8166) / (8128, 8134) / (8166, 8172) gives -0.3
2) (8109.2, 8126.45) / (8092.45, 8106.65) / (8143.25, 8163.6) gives -0.6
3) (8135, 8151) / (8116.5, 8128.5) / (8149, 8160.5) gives 0.6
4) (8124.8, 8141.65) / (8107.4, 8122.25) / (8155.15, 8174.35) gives 1.2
